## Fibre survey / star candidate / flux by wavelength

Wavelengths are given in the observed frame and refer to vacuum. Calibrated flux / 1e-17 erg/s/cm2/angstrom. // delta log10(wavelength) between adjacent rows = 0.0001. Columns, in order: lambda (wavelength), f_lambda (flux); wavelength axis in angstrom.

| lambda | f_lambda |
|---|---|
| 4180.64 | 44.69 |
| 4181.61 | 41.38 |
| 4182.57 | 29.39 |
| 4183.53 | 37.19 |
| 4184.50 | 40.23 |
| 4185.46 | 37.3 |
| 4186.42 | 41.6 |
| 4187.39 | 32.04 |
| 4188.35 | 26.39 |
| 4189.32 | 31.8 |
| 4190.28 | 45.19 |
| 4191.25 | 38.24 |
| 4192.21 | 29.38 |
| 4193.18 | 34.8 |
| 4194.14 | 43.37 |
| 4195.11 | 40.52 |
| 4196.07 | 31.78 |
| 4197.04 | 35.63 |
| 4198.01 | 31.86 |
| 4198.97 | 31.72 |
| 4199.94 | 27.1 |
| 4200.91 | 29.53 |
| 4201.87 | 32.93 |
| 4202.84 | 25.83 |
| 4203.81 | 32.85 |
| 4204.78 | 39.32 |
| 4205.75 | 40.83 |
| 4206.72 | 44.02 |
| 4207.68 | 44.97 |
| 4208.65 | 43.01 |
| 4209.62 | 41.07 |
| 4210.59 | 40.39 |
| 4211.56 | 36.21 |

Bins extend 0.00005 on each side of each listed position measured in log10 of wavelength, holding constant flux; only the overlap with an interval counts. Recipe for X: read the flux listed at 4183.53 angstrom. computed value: 37.19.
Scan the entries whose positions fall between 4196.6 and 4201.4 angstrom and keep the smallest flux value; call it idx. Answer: 27.1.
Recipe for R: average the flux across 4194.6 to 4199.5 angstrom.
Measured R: 34.3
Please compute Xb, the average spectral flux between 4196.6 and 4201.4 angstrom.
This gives 31.2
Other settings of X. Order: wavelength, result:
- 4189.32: 31.8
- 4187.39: 32.04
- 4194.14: 43.37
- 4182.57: 29.39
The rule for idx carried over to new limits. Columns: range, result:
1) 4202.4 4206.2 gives 25.83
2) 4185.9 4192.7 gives 26.39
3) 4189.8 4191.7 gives 38.24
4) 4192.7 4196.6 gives 31.78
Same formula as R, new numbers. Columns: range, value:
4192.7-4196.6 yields 37.6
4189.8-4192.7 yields 37.6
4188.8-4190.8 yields 38.2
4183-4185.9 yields 38.1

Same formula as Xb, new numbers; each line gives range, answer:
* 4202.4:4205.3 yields 32.8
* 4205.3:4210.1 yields 42.8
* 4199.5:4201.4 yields 28.4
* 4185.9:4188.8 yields 33.5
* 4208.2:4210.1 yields 42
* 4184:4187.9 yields 37.7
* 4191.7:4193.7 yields 32.5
